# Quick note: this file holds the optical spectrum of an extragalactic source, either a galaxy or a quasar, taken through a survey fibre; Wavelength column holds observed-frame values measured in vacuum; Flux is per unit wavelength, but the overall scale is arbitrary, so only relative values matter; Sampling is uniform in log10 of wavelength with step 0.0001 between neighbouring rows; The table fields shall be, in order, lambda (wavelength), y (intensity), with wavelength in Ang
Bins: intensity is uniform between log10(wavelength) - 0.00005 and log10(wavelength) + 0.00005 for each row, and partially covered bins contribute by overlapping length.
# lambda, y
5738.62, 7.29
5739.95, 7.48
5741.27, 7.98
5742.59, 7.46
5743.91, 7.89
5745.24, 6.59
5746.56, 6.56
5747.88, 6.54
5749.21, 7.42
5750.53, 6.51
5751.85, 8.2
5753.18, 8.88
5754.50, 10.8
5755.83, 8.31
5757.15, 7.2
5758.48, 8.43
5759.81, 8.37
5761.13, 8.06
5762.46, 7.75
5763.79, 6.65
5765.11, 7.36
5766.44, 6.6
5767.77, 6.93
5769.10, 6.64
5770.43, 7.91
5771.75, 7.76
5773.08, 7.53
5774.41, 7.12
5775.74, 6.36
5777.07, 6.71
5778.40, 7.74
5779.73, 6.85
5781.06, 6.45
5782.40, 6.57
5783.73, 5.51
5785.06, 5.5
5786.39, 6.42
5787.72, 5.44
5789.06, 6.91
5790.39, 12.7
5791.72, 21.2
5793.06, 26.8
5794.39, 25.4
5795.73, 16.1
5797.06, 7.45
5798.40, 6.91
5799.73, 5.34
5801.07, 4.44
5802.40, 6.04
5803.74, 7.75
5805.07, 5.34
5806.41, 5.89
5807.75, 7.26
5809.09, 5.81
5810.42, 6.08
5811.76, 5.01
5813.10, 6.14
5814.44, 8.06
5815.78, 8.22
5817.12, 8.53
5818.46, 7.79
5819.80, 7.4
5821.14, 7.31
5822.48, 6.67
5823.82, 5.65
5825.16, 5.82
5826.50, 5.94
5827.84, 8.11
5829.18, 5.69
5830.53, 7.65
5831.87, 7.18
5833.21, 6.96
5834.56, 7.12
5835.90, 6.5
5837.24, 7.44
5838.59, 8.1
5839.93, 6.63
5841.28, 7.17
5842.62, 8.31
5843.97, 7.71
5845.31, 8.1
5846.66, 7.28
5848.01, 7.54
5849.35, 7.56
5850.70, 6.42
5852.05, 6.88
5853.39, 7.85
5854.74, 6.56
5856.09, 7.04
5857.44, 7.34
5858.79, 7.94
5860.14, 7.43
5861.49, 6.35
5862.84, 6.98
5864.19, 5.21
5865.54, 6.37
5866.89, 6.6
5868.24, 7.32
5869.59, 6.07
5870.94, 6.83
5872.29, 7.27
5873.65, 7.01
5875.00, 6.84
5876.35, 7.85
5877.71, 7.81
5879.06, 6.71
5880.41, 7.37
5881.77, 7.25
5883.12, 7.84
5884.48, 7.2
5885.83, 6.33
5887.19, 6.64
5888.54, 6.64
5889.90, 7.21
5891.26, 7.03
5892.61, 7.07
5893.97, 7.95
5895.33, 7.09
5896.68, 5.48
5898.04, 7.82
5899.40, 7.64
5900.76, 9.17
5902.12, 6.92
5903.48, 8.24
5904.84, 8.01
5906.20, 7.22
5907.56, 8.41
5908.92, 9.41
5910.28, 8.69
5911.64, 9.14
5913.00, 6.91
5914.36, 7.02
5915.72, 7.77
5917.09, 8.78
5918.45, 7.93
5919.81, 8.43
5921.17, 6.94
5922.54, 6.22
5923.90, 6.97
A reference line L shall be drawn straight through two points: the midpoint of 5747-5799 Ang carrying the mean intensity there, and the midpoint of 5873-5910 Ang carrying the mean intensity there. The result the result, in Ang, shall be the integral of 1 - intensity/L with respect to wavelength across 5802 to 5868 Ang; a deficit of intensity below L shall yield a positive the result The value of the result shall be 9.5 Ang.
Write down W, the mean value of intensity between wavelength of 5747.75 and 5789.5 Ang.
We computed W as 7.24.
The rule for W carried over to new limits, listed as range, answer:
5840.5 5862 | 7.34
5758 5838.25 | 7.95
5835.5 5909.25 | 7.25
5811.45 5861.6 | 7.17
